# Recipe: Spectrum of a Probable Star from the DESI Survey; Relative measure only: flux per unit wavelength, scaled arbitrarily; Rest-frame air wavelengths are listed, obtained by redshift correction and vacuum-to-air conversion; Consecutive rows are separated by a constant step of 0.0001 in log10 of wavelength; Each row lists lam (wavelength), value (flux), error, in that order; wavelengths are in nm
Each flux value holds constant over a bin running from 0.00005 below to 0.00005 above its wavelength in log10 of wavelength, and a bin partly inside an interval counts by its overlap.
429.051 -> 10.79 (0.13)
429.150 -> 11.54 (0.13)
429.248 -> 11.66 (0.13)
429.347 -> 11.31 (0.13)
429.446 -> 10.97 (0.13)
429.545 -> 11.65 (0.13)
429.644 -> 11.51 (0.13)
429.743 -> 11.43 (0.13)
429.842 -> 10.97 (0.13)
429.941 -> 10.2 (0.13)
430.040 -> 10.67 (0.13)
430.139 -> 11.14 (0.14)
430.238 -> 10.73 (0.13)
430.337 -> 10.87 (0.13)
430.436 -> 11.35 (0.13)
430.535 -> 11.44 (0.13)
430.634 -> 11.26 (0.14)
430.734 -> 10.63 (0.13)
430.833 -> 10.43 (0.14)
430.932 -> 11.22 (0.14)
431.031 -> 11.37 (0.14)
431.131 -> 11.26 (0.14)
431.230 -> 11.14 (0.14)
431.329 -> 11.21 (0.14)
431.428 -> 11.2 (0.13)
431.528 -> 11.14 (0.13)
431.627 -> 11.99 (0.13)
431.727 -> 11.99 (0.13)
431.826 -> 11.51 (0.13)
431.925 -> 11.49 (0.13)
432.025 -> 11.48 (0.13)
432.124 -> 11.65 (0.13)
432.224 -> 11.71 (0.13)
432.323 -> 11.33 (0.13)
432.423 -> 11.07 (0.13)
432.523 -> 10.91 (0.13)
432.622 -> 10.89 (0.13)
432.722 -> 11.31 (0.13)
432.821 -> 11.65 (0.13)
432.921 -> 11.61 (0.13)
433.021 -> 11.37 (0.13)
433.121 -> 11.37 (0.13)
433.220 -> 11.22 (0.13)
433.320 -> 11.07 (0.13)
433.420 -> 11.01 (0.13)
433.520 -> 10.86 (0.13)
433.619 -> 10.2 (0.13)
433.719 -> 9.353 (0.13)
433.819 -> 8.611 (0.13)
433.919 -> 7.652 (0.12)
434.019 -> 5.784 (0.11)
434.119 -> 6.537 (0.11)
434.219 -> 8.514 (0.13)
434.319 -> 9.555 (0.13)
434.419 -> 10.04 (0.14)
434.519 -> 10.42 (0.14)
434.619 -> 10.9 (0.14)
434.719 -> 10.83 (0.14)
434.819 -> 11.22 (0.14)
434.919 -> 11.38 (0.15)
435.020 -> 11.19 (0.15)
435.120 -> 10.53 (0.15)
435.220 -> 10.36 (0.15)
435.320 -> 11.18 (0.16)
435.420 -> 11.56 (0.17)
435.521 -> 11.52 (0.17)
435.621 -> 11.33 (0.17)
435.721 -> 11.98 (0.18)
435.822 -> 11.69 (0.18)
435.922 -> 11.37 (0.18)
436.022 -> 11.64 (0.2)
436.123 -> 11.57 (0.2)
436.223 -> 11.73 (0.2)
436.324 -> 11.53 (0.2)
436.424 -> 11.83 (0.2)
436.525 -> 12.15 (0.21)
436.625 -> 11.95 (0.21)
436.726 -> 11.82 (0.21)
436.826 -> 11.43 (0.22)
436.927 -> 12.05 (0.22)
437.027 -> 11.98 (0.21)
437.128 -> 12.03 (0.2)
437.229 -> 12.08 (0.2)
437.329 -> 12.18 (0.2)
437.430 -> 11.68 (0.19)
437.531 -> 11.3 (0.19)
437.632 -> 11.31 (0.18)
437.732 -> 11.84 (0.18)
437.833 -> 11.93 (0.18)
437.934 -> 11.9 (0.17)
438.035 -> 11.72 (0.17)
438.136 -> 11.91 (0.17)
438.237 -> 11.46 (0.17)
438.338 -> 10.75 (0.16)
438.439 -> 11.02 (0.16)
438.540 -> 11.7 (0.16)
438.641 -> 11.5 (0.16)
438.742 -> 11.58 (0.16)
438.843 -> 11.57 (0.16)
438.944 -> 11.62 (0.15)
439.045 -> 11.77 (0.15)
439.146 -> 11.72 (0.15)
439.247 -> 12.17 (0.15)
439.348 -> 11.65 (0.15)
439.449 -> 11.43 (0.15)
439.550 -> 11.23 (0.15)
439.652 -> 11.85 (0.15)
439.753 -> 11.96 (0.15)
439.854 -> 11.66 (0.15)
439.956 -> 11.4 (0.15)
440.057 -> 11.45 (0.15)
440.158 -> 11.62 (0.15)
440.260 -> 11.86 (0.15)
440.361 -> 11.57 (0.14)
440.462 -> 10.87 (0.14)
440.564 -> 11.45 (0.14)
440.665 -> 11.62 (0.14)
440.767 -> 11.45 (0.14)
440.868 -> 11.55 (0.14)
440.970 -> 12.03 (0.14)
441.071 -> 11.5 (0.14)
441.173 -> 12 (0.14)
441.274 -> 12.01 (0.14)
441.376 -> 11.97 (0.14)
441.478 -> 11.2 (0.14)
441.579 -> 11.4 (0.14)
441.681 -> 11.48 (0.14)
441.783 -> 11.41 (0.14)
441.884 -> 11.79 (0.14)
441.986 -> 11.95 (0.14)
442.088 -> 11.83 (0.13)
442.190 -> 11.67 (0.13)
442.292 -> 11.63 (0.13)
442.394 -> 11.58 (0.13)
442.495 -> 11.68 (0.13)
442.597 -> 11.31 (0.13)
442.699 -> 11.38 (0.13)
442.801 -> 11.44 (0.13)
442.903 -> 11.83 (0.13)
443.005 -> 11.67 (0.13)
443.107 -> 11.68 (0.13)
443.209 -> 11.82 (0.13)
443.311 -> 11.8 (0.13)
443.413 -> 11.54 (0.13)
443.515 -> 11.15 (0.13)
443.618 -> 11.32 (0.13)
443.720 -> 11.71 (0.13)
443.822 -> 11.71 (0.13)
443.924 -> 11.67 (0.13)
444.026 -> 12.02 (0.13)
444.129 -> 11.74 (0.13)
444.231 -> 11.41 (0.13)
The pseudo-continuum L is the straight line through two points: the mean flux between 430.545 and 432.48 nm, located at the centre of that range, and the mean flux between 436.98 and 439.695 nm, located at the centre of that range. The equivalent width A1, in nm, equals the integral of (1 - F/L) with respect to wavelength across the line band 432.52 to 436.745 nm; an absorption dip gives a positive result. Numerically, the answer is 0.28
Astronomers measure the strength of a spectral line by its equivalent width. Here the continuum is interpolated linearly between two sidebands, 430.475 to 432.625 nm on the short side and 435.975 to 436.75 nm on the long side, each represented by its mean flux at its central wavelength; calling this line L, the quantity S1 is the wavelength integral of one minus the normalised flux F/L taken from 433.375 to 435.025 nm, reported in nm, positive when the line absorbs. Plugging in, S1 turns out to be 0.28 nm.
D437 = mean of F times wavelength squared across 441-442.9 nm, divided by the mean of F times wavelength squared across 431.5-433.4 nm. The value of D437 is 1.07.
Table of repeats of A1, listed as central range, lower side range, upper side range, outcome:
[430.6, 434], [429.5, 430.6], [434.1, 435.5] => -0.058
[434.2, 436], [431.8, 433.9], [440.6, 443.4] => 0.037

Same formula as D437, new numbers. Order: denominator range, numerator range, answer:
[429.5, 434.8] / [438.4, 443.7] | 1.13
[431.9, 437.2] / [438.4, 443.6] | 1.10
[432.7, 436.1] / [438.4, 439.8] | 1.13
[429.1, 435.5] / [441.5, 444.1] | 1.13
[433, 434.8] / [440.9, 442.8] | 1.24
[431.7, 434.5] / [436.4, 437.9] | 1.16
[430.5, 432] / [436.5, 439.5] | 1.07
